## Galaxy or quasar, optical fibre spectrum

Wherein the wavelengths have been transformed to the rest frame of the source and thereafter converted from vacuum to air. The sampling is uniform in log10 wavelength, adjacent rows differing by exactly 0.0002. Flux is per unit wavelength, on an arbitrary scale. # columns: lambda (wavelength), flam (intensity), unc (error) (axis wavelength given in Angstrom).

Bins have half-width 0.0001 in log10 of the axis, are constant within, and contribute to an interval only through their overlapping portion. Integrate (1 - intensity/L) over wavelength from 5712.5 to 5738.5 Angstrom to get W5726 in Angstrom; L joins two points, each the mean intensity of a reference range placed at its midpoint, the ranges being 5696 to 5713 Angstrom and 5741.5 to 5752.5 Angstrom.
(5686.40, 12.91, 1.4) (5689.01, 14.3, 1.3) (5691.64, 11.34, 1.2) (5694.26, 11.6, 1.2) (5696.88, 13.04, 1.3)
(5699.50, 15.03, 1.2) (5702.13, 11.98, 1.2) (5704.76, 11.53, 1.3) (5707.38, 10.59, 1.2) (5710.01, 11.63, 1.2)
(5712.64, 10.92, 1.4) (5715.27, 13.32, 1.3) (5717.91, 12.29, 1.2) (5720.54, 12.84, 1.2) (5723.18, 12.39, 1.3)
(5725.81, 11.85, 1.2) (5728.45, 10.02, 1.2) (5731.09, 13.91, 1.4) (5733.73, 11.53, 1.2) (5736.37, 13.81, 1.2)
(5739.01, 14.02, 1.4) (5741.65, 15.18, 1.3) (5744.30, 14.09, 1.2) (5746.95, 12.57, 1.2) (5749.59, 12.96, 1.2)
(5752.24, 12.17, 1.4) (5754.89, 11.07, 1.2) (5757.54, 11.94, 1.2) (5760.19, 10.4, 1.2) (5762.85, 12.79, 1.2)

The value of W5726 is 0.7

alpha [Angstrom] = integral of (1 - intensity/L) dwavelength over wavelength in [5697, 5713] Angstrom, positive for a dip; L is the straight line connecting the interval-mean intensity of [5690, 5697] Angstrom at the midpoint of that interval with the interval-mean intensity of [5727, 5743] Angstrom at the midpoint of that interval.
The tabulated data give 0.17 Angstrom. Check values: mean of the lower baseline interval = 11.9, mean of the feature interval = 12.1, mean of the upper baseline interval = 13.1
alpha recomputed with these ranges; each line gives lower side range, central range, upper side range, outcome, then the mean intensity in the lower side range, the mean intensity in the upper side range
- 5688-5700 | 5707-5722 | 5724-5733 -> 0.4 Angstrom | 12.9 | 11.9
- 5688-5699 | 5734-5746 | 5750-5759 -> -1.9 Angstrom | 12.7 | 11.8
